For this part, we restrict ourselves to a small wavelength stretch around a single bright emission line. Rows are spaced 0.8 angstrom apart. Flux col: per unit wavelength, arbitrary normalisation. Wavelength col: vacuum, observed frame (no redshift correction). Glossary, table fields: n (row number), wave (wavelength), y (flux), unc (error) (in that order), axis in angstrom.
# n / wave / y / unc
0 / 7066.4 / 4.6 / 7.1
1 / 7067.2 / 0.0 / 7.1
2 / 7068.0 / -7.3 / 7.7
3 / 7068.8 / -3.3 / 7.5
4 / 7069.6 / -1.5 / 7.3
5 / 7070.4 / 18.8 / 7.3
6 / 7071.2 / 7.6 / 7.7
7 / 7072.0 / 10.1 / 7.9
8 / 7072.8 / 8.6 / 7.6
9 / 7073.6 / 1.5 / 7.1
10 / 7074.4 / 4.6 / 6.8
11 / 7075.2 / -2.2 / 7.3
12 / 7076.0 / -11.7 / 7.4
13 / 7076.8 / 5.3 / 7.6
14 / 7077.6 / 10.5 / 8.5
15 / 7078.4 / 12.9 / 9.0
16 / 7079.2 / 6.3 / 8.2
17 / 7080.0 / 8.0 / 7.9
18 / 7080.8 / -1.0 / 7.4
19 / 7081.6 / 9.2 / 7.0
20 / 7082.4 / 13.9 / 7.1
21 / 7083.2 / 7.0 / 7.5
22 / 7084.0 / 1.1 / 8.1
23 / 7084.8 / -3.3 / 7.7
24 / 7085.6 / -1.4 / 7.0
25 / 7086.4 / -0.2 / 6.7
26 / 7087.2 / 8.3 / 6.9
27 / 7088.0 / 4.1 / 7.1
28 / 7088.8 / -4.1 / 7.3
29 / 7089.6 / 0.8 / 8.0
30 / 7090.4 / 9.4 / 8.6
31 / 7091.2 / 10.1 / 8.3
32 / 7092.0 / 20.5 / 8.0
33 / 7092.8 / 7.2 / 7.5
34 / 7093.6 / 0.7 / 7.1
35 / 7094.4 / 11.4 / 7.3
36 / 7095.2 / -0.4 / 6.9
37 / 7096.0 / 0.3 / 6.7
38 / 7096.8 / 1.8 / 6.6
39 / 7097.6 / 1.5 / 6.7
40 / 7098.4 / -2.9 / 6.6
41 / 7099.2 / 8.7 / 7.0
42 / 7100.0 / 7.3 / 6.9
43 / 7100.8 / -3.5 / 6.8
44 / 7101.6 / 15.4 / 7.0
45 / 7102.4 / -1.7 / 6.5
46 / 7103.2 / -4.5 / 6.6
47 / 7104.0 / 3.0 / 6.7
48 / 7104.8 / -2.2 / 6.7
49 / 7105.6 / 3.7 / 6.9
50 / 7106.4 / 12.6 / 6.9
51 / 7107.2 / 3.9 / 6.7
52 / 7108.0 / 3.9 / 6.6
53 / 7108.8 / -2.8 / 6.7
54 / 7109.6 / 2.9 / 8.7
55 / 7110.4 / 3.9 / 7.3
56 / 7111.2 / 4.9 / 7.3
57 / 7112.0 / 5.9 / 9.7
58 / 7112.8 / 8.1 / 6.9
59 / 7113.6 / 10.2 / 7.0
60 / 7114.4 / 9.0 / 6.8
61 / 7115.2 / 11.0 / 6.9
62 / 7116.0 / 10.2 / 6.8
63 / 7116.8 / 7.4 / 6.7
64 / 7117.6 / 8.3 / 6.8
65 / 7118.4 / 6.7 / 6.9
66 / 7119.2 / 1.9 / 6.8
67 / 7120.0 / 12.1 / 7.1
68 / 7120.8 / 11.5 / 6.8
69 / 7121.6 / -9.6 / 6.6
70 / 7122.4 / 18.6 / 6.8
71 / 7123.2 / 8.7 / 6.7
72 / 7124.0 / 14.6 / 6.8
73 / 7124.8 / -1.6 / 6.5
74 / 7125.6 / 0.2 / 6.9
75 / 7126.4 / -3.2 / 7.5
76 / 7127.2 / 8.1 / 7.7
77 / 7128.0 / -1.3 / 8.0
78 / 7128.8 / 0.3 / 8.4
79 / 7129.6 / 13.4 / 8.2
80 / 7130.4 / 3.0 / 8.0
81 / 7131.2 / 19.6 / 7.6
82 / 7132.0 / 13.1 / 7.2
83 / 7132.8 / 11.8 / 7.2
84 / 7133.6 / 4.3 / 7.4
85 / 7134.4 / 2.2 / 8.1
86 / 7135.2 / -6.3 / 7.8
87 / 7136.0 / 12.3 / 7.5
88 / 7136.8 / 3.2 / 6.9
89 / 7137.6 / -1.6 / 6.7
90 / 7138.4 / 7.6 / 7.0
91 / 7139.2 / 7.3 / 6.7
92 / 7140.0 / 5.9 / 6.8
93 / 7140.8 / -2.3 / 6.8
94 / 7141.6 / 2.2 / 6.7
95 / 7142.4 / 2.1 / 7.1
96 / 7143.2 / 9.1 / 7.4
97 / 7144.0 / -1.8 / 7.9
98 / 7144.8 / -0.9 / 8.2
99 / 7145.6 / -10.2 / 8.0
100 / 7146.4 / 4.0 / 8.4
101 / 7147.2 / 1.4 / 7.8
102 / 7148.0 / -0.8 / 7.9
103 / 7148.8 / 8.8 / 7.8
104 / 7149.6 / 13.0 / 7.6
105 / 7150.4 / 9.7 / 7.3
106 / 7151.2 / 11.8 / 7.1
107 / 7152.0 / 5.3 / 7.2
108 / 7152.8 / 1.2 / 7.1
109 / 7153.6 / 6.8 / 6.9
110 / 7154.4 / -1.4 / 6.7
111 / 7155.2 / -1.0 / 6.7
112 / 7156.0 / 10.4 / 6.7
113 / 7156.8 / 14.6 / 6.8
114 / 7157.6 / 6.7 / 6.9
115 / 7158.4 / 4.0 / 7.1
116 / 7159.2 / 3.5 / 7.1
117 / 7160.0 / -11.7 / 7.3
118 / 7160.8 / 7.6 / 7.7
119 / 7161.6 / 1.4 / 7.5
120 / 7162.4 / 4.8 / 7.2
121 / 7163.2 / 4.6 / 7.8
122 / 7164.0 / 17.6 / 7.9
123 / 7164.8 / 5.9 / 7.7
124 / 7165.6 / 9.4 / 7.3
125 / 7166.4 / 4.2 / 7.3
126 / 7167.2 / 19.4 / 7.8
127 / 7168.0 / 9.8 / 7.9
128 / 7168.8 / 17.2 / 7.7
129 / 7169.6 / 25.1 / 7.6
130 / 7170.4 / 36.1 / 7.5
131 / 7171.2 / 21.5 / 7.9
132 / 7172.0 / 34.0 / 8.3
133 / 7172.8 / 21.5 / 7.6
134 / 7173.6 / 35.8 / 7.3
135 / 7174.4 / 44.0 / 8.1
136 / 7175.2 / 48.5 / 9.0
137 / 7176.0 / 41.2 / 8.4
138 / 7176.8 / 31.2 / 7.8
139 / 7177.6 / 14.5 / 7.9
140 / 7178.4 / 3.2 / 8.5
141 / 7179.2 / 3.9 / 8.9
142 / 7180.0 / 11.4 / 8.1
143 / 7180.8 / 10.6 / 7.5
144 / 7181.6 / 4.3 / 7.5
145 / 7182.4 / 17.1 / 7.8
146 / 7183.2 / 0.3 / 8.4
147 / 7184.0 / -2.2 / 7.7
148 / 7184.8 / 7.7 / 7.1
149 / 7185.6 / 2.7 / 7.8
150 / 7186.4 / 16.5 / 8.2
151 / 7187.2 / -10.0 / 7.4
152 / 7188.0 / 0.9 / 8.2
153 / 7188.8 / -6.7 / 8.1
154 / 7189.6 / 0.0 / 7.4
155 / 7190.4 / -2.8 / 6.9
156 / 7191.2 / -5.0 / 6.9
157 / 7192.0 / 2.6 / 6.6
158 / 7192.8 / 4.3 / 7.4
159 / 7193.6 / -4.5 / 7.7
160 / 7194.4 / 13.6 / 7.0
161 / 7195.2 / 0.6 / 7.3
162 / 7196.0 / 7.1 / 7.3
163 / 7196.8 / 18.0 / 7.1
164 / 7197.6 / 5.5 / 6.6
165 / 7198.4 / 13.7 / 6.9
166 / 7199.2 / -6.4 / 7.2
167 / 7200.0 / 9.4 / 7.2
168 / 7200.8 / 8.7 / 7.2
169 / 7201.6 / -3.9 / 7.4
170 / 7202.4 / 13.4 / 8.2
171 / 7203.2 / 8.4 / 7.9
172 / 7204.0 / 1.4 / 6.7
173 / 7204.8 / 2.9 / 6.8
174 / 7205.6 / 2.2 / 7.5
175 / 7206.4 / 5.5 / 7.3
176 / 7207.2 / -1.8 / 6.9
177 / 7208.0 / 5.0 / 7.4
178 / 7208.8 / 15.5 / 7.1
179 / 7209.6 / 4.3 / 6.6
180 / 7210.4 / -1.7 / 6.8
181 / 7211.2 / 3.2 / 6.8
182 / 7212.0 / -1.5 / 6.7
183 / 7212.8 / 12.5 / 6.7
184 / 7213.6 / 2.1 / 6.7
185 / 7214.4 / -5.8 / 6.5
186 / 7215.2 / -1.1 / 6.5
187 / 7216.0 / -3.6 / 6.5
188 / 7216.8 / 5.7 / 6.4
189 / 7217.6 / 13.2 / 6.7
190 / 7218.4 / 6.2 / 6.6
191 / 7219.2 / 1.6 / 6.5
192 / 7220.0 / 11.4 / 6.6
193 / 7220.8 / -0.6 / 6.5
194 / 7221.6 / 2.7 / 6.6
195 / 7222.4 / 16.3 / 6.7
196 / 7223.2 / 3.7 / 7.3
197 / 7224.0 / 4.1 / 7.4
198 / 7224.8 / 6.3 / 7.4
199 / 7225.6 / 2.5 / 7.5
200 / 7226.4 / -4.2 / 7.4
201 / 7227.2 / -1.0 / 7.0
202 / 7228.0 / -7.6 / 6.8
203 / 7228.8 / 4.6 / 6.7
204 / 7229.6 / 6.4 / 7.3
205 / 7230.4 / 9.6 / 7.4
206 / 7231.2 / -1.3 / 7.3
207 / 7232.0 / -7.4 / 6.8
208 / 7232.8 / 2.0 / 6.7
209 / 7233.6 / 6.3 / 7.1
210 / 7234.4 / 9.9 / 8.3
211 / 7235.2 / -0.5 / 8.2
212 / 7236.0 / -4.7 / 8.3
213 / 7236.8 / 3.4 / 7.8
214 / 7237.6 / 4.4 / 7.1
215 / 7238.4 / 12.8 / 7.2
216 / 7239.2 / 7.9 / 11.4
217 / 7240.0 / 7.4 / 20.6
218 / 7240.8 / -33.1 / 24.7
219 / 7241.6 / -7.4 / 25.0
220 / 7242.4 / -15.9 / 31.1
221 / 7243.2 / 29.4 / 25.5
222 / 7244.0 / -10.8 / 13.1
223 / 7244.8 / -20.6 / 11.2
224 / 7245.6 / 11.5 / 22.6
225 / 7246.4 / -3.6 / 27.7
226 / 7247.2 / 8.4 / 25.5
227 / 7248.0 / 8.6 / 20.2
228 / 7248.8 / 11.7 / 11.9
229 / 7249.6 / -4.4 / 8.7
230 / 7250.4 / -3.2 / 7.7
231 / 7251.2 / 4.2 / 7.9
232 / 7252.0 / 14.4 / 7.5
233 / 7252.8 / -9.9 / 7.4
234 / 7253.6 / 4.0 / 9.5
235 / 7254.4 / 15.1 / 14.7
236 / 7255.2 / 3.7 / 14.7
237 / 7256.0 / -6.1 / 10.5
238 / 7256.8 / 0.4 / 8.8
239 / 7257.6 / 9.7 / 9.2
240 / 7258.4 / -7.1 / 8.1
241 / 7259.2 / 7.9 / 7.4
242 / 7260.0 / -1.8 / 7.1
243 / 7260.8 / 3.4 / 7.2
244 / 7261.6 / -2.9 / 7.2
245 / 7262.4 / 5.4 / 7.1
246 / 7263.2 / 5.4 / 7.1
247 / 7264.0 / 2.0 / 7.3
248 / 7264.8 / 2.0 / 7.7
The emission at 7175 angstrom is [O II] 3727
